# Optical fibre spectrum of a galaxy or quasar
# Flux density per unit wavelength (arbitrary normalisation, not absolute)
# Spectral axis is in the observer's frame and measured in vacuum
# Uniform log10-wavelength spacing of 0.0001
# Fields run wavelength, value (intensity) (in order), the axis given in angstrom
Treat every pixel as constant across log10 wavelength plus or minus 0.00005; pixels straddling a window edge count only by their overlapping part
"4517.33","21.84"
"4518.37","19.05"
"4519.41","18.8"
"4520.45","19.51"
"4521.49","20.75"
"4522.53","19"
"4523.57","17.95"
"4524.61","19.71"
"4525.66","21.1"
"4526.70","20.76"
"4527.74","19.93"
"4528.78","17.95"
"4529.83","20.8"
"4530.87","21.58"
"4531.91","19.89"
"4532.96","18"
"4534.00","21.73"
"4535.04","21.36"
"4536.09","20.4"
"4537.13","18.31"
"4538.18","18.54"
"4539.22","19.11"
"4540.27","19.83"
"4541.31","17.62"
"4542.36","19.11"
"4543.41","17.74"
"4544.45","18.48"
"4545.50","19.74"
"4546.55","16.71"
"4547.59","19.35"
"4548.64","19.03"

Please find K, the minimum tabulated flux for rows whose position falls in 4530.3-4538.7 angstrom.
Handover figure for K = 18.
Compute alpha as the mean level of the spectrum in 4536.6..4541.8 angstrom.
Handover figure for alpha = 18.7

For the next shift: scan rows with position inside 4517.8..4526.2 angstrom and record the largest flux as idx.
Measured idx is 21.1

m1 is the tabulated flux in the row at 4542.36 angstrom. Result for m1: 19.11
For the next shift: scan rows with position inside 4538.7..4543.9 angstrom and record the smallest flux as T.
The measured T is 17.62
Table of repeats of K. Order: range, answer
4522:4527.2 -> 17.95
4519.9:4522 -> 19.51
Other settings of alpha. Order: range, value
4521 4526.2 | 19.7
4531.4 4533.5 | 18.9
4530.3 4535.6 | 20.5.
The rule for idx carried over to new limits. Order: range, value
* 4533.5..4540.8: 21.73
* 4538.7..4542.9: 19.83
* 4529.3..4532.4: 21.58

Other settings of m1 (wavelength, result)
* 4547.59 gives 19.35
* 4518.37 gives 19.05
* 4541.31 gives 17.62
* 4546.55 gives 16.71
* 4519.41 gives 18.8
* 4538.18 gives 18.54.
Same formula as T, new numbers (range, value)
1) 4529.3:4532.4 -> 19.89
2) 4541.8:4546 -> 17.74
